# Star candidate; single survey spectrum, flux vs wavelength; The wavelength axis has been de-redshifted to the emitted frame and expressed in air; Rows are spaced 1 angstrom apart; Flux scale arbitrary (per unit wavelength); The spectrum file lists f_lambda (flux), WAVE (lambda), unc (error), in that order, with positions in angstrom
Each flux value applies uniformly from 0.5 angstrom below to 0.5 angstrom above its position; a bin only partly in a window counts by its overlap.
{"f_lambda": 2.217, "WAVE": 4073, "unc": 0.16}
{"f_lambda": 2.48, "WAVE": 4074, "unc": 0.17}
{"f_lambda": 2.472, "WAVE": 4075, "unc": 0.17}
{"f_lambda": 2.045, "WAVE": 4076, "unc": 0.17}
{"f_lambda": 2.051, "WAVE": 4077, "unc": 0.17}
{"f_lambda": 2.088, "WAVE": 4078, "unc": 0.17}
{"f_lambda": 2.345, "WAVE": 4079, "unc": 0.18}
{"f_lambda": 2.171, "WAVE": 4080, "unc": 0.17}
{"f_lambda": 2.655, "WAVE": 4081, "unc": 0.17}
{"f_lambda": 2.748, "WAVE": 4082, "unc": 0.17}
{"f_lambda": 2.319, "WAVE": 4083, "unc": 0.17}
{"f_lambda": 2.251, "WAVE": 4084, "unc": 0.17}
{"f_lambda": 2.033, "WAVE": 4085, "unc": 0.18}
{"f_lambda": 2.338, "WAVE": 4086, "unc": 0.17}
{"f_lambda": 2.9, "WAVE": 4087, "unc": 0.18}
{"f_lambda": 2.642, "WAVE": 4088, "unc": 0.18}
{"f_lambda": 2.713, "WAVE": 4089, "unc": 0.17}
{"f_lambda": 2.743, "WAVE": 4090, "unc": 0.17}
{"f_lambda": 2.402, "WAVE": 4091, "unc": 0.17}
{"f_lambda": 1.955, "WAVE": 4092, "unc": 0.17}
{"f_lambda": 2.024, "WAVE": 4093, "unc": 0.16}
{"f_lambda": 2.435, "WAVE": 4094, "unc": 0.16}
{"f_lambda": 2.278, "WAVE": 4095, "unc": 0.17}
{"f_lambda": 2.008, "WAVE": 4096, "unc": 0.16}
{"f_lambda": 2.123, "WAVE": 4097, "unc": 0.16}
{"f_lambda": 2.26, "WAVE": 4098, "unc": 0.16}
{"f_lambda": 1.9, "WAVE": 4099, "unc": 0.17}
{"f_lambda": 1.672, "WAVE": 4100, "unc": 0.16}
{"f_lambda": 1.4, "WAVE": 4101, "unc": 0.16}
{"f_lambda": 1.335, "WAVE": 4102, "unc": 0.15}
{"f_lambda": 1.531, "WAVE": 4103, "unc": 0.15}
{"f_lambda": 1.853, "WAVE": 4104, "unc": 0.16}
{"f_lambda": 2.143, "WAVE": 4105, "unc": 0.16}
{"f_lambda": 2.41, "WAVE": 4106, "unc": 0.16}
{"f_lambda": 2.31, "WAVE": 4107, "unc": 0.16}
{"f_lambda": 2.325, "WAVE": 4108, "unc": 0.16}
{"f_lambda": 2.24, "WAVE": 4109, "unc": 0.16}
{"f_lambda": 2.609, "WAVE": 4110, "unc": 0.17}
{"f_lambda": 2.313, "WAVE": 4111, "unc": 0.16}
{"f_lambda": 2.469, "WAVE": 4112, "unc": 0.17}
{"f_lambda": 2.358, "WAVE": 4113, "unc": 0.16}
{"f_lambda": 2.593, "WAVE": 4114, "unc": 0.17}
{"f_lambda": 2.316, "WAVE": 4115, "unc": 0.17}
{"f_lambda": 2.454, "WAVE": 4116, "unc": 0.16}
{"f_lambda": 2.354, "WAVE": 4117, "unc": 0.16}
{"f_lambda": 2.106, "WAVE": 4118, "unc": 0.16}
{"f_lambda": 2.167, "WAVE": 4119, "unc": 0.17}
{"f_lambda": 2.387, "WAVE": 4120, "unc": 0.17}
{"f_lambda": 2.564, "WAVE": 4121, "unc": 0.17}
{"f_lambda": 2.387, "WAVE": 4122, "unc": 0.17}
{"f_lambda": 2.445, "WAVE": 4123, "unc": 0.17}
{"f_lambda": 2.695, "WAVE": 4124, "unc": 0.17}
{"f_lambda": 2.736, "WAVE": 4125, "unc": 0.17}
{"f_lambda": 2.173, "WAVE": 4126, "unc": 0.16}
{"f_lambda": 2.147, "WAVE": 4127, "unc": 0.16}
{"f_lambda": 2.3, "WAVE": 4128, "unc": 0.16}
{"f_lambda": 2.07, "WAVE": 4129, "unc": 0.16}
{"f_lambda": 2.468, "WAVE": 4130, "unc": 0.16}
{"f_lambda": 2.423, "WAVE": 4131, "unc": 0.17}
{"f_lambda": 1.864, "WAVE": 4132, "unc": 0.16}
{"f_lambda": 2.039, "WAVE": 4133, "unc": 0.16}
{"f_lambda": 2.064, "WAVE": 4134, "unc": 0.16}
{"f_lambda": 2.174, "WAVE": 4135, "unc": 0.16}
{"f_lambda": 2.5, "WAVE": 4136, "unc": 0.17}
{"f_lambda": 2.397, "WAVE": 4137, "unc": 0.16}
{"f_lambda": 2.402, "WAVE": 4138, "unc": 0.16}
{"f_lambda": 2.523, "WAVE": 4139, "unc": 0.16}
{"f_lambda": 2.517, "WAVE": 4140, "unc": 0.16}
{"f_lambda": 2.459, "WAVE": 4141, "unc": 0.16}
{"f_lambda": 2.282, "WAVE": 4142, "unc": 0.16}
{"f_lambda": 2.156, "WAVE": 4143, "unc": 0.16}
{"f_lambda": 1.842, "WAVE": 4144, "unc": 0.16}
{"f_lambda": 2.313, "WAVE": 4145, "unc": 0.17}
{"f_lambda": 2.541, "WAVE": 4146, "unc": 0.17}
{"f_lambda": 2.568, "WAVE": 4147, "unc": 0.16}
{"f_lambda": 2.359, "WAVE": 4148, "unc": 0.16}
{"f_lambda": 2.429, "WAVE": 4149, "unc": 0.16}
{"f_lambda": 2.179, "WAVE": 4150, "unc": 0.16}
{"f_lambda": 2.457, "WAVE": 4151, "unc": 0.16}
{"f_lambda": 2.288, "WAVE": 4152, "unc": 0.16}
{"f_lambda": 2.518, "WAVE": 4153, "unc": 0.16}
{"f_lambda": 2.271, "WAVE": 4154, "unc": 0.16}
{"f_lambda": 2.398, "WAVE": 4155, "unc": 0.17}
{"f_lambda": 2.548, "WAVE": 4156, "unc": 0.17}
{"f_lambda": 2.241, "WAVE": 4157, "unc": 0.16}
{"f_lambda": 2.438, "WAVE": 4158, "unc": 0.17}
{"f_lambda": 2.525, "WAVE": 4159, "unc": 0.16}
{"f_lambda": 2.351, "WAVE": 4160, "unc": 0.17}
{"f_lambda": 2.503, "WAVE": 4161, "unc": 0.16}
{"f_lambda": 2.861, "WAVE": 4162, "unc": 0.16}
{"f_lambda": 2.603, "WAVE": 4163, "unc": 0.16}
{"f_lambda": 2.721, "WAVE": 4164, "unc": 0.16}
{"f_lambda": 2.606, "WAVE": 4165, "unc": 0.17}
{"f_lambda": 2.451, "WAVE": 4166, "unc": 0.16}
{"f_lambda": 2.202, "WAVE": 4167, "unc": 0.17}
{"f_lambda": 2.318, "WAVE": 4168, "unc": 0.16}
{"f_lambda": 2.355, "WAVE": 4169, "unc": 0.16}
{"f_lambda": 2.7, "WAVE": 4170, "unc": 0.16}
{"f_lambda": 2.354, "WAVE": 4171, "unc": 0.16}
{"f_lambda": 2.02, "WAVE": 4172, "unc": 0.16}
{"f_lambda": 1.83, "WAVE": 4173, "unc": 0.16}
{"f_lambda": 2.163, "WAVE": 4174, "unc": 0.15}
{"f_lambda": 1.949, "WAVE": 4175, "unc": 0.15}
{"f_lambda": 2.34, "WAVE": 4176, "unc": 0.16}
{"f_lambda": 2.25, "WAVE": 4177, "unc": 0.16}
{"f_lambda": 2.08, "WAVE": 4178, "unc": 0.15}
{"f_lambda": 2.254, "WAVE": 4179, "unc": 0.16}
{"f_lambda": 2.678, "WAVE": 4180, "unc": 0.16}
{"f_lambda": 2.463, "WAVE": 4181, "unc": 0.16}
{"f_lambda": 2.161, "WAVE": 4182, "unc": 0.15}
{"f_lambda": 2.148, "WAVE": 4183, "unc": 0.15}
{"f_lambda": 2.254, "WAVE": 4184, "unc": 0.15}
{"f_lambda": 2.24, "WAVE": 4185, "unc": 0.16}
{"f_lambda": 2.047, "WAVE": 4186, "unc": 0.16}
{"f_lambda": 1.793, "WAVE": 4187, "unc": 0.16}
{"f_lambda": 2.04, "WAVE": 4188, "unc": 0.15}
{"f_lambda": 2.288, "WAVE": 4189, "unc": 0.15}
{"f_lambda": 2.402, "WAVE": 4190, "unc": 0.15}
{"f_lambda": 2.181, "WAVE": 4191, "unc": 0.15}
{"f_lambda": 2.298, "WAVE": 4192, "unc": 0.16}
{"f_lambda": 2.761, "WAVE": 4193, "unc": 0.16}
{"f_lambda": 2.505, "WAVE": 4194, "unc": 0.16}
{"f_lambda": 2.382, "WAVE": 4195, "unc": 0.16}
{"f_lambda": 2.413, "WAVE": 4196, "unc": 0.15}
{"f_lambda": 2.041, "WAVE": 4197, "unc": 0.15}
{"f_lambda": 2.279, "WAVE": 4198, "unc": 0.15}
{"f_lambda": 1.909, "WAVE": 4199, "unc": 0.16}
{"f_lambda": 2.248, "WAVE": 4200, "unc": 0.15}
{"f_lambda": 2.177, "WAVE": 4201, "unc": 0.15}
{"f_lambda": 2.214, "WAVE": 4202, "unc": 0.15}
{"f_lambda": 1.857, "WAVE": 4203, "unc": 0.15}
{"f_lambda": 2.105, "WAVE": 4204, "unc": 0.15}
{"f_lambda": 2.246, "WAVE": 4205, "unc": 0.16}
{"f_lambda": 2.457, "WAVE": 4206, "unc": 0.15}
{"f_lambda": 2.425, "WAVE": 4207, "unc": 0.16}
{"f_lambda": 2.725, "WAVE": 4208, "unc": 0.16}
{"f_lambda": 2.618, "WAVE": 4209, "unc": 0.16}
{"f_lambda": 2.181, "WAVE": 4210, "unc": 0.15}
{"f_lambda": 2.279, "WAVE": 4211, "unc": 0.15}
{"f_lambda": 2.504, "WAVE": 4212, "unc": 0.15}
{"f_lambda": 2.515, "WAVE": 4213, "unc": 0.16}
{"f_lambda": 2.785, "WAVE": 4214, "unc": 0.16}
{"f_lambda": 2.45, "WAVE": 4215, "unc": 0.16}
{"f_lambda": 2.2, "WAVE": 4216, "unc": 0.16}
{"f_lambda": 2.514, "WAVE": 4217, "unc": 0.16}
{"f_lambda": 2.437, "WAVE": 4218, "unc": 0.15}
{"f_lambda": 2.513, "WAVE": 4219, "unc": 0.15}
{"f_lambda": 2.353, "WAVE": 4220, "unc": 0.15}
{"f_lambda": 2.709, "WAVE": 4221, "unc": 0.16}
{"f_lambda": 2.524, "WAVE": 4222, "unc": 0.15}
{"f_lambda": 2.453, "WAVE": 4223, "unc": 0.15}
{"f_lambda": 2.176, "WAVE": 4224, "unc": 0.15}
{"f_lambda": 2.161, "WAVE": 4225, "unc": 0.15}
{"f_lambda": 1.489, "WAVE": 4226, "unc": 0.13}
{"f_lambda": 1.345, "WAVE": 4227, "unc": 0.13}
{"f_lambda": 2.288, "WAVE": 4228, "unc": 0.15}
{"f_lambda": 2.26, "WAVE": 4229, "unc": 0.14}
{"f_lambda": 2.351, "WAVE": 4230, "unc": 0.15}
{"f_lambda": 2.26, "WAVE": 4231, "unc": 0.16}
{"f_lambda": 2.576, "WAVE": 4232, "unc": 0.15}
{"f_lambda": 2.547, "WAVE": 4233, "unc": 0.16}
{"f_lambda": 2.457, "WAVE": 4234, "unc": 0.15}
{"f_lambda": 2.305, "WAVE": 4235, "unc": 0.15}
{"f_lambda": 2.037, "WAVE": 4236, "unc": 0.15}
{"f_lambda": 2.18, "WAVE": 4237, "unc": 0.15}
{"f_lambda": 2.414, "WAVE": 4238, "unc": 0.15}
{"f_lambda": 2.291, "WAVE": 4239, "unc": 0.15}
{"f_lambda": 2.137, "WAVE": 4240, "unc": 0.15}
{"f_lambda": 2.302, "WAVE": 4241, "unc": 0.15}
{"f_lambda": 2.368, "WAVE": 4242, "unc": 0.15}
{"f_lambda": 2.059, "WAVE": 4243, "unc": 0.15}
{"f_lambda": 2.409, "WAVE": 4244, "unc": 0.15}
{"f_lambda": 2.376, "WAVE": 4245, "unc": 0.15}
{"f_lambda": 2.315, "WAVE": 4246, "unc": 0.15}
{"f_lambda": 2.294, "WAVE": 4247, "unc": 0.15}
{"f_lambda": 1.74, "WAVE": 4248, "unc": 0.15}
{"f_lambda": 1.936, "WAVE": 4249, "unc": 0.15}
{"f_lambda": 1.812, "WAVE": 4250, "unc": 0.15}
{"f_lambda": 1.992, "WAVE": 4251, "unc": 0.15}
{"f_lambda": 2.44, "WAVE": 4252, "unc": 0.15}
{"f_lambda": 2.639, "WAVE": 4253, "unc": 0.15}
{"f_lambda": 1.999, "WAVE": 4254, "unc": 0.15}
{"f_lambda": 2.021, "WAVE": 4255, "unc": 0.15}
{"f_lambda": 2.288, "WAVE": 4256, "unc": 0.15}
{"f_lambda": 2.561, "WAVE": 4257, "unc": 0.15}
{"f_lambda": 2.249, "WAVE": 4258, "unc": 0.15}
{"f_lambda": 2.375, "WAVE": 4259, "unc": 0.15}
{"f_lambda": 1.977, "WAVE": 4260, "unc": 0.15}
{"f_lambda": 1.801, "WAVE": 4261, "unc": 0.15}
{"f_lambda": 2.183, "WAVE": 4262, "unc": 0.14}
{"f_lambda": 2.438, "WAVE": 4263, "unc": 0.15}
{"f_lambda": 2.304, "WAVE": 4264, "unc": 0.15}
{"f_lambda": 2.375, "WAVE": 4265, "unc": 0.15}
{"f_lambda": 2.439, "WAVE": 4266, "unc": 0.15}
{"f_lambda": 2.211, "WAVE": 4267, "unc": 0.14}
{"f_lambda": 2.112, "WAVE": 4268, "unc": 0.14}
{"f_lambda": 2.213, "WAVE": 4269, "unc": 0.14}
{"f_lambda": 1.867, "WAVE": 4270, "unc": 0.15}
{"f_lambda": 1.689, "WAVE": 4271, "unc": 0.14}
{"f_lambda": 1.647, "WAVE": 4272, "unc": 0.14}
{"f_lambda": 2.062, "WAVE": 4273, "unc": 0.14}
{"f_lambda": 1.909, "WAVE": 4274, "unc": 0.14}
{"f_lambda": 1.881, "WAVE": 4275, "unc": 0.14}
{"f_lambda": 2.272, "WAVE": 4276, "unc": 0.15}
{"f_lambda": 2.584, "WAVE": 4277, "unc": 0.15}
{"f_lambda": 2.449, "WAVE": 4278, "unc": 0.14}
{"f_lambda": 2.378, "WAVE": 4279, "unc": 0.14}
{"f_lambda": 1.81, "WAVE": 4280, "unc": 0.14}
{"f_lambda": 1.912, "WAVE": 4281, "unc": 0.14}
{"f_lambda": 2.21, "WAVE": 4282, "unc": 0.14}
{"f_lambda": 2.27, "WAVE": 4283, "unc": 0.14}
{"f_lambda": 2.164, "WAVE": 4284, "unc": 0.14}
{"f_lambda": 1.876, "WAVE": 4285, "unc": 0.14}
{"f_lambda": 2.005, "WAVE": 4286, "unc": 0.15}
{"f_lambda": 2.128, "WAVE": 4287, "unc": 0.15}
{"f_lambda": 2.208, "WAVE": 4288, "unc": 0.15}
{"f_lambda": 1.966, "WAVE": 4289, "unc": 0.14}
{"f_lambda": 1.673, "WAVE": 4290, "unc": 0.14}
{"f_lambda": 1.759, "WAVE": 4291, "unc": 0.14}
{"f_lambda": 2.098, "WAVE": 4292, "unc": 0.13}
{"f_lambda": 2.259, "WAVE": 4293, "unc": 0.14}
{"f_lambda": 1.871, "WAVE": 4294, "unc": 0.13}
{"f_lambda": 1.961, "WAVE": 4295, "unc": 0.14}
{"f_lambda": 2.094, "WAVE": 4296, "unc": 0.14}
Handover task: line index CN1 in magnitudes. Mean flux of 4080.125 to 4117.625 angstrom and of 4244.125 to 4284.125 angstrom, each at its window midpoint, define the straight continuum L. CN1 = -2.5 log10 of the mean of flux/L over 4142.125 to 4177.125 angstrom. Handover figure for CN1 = -0.07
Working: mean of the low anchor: 2.25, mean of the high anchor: 2.16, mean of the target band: 2.36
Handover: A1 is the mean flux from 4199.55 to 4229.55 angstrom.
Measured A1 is 2.31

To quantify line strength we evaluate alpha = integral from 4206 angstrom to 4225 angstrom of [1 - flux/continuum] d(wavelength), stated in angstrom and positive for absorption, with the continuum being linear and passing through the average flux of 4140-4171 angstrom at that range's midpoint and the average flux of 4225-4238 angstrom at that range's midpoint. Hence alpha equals -1.9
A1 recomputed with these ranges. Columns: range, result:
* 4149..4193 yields 2.33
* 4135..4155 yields 2.36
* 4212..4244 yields 2.31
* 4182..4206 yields 2.21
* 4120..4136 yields 2.31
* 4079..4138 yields 2.27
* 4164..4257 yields 2.27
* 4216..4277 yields 2.21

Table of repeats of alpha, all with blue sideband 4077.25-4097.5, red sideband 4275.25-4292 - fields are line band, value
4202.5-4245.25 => -2.7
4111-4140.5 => -0.5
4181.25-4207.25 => -0.1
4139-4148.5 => -0.3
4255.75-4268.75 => -0.8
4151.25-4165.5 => -1.4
